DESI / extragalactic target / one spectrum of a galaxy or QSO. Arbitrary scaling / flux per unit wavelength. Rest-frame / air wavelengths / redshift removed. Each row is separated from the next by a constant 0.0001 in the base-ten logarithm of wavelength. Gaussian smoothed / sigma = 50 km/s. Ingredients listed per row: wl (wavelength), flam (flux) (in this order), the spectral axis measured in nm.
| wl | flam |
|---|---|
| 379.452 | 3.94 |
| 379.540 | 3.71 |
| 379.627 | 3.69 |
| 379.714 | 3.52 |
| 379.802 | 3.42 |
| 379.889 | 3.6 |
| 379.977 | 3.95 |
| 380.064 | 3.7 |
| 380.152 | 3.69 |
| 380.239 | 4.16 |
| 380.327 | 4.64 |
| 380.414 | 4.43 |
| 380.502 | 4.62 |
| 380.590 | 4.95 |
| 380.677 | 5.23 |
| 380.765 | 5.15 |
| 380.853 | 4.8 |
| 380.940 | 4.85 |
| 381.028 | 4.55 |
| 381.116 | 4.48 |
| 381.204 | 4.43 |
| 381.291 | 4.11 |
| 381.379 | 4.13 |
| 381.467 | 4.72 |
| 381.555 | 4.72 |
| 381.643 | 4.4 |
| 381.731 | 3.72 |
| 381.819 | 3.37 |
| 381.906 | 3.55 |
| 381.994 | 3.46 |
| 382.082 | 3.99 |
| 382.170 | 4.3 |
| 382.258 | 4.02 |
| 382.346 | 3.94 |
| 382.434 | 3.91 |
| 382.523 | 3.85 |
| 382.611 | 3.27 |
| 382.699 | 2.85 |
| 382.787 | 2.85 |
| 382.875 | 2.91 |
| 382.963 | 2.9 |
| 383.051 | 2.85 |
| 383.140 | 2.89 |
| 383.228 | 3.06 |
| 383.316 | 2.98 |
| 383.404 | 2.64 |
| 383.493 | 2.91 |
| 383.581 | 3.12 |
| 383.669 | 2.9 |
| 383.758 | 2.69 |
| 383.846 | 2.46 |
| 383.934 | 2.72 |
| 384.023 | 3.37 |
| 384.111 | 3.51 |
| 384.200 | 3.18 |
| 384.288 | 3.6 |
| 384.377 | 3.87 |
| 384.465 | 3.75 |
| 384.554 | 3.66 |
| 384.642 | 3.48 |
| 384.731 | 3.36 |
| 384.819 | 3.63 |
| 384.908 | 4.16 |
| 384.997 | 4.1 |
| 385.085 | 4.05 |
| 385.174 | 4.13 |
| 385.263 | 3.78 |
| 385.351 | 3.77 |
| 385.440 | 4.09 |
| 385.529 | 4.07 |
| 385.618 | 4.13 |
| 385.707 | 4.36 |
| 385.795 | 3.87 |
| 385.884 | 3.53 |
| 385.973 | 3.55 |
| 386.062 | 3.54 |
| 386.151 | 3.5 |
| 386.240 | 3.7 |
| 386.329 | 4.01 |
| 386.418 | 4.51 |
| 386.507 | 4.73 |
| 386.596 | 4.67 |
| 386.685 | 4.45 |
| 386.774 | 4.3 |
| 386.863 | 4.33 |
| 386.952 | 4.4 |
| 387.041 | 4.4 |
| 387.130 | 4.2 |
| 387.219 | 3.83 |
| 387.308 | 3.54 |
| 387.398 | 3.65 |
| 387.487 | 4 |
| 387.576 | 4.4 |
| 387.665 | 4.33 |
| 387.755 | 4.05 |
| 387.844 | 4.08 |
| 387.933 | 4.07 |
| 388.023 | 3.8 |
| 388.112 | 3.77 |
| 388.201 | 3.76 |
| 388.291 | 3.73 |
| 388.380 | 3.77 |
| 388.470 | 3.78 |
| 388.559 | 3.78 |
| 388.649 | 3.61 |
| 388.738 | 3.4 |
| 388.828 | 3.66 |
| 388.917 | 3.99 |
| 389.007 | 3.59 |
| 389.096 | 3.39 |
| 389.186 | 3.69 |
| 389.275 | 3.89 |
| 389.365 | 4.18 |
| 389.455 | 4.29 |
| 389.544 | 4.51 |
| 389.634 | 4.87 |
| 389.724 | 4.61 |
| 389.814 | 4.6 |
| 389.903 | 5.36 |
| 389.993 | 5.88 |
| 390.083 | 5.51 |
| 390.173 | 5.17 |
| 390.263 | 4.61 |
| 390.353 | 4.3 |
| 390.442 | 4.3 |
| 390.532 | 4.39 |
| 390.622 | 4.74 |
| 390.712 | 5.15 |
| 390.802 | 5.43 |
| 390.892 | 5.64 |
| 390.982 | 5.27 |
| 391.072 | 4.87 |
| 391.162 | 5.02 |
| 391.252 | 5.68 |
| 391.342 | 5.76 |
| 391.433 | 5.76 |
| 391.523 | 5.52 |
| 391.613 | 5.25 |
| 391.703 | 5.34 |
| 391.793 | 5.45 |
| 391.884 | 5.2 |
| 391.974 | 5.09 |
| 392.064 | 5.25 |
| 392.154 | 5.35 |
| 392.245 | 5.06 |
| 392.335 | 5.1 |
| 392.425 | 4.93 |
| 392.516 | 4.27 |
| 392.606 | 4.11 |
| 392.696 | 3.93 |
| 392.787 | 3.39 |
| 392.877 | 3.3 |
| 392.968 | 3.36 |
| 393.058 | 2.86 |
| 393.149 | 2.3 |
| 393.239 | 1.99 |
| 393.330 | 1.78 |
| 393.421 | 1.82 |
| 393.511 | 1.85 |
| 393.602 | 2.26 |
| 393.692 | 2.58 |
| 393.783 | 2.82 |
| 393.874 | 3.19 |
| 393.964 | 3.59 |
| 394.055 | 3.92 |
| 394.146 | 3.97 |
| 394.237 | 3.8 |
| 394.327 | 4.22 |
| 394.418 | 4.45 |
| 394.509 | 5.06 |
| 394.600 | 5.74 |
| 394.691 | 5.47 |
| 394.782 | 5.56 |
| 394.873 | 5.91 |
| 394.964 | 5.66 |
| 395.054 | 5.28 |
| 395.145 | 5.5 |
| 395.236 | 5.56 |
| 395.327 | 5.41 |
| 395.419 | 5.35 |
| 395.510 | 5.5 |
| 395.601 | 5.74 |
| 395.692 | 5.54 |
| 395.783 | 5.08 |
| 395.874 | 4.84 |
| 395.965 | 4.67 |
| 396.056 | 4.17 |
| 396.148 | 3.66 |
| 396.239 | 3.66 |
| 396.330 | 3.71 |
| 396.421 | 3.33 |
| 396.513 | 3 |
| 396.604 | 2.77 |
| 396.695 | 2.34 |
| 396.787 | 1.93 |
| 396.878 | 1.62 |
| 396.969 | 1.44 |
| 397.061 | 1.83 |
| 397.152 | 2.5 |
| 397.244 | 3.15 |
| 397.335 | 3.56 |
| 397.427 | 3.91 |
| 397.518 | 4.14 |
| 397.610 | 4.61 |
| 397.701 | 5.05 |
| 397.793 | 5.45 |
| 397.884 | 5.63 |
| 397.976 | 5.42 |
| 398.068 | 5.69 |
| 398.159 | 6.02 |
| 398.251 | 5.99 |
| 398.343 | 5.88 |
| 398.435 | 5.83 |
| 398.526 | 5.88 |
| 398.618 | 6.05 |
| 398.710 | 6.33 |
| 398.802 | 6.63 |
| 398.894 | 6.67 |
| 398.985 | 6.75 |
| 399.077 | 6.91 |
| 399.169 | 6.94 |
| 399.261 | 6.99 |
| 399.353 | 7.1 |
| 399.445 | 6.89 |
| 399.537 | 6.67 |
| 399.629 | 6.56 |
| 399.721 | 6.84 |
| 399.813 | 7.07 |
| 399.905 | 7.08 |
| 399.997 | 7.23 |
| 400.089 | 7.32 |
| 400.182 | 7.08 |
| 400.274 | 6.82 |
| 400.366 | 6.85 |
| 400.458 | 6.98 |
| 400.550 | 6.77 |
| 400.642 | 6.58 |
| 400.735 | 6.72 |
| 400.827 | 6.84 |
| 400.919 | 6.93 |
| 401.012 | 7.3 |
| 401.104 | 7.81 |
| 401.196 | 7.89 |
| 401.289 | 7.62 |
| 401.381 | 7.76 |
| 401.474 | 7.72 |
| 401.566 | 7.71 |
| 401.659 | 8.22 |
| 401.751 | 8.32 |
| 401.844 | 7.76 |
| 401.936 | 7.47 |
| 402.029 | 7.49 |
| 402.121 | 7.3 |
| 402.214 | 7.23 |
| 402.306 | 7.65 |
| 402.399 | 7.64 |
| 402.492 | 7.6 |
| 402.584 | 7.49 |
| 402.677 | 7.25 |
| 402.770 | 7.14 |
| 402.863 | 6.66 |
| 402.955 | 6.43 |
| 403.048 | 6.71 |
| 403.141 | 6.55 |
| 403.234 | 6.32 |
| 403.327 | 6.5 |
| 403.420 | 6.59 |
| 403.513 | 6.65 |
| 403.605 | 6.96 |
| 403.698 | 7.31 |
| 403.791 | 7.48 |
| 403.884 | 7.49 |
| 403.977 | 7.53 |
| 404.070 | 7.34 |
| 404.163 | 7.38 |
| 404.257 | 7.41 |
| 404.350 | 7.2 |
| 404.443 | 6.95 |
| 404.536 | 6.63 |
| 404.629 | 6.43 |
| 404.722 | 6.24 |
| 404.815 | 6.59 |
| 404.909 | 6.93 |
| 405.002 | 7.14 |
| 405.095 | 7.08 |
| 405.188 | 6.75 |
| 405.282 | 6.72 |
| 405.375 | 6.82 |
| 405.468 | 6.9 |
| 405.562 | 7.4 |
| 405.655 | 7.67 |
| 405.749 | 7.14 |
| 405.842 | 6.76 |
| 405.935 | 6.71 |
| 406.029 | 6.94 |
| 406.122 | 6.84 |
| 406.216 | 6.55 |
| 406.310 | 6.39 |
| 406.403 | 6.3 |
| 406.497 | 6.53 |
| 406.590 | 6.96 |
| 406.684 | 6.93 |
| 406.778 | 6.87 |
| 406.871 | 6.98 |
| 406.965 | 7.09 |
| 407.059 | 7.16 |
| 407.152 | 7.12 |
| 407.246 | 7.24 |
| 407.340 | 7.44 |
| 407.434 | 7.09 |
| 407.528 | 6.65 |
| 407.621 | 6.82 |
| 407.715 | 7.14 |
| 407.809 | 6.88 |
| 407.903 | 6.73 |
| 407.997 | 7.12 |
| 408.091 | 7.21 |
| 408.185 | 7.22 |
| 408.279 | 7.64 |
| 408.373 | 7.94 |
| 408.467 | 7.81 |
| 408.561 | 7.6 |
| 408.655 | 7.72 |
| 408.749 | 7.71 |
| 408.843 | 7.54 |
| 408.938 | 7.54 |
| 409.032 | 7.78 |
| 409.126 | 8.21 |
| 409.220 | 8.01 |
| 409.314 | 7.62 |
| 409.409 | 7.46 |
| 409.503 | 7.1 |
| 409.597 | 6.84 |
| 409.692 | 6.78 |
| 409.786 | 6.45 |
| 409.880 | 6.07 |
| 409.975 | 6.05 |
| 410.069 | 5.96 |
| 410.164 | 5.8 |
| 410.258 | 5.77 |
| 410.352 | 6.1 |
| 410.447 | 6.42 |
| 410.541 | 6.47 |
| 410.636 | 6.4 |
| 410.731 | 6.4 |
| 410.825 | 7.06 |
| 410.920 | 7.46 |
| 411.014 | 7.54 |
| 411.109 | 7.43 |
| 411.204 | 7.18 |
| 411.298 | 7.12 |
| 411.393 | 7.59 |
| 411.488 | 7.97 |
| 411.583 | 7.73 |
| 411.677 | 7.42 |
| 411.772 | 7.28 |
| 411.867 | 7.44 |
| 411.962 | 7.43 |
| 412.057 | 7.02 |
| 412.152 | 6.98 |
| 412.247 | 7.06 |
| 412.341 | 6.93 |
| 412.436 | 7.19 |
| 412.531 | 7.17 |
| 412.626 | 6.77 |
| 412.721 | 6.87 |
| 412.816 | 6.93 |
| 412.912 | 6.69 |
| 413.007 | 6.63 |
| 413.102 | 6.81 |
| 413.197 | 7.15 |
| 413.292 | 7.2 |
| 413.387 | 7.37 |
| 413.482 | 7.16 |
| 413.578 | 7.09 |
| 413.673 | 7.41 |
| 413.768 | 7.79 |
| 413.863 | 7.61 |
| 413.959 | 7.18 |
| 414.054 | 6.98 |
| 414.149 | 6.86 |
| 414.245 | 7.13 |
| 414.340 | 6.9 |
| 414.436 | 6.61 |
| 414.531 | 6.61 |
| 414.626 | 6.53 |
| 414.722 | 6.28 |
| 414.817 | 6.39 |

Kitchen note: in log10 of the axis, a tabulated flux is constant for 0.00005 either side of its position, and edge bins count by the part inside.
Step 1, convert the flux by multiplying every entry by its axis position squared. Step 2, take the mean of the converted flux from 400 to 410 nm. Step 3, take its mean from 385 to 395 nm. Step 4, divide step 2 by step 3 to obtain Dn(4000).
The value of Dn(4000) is 1.82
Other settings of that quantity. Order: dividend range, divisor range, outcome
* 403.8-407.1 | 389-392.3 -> 1.51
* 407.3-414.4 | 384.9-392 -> 1.82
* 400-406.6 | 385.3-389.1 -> 1.94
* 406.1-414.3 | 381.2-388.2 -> 2.15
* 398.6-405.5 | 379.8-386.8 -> 2.04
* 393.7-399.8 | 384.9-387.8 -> 1.27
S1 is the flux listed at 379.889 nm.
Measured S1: 3.6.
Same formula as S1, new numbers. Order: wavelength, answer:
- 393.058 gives 2.86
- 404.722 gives 6.24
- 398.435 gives 5.83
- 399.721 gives 6.84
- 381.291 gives 4.11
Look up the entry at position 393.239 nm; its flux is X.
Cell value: 1.99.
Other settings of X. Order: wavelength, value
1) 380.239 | 4.16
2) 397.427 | 3.91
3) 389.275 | 3.89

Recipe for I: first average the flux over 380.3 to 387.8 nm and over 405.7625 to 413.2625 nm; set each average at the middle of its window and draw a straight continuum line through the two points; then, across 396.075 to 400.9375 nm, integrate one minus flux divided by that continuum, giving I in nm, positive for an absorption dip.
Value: 0.28 nm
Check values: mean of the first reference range 3.86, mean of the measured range 5.38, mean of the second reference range 7.04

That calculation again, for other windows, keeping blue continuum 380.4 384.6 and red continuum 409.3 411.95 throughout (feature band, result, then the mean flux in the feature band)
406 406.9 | -0.043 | 6.72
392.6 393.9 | 0.581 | 2.72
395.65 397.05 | 0.494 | 3.4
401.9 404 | -0.377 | 7.1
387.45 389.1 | 0.194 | 3.85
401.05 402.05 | -0.331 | 7.8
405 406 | -0.110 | 7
